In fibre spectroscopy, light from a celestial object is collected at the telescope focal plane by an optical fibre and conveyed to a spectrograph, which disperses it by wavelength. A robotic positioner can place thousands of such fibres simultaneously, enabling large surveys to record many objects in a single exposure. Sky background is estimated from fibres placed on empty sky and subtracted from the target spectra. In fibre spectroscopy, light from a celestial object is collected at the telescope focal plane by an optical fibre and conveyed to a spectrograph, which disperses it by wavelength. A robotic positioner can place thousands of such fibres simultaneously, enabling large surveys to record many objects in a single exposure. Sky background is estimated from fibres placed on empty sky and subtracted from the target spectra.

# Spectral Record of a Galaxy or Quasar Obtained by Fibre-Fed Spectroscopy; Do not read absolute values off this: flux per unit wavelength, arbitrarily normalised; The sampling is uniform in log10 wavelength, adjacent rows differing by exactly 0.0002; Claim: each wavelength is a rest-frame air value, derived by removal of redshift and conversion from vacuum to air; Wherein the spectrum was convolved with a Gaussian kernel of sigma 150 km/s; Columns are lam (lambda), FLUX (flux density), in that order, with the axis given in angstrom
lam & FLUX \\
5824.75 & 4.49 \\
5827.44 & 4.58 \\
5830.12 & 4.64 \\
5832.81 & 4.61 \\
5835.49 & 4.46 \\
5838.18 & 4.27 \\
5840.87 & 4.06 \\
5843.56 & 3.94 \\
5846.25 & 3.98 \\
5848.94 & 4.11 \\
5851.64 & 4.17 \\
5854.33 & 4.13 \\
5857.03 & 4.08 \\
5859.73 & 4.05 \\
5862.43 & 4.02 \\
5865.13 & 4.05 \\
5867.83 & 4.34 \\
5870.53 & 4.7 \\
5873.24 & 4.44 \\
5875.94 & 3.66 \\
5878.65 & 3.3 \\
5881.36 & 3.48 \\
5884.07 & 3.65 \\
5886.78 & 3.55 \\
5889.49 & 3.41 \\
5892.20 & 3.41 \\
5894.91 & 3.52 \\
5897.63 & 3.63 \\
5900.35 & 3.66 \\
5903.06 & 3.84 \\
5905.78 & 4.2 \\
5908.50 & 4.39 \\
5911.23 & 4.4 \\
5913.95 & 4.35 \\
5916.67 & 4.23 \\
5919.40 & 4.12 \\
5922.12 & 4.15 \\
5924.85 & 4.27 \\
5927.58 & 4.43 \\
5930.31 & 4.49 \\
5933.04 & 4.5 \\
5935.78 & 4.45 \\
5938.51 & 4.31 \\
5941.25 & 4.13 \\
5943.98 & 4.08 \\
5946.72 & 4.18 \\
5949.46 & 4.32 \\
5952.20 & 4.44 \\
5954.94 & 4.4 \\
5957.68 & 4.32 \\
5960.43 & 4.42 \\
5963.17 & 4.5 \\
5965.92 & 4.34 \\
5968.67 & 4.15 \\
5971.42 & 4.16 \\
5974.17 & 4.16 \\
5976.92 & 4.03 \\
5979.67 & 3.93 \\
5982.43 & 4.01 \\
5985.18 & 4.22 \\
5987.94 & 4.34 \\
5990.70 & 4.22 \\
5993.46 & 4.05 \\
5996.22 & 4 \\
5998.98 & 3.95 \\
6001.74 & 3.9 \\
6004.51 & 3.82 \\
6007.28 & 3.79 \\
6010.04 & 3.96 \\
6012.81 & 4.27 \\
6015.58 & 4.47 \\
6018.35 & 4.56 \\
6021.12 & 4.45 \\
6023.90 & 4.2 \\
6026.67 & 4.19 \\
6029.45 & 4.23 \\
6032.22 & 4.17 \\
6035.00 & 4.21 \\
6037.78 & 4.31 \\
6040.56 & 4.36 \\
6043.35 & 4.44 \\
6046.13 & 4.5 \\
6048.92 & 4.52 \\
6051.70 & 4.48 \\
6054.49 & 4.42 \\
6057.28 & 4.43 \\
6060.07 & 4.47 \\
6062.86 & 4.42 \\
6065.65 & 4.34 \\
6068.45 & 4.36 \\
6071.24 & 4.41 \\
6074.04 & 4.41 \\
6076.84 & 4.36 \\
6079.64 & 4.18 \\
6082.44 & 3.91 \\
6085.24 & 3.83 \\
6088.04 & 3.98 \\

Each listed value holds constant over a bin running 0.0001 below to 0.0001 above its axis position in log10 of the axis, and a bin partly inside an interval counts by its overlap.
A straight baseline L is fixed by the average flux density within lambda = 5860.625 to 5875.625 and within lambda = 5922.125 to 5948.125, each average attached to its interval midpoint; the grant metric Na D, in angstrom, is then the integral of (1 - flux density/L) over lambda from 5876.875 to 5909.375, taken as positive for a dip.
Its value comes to 4.7 angstrom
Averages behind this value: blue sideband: 4.26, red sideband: 4.31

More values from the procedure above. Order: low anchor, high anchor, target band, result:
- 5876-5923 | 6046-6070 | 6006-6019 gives 0.2 angstrom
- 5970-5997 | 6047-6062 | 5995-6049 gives 1.2 angstrom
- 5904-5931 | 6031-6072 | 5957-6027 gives 2.9 angstrom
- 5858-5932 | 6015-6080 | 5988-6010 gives 1.4 angstrom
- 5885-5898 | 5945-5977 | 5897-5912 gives -1.5 angstrom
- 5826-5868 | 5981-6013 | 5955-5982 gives -1.0 angstrom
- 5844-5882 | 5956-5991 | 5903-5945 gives -1.5 angstrom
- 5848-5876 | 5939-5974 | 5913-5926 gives 0.1 angstrom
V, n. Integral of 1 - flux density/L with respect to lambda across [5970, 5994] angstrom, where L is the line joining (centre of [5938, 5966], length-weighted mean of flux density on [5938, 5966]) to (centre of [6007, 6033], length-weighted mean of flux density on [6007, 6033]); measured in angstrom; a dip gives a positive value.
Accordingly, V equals 0.9 angstrom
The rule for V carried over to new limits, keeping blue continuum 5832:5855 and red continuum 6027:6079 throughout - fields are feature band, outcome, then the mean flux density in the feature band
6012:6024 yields -0.21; 4.41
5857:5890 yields 2.39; 3.91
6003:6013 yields 0.95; 3.92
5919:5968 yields -0.59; 4.33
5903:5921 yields 0.01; 4.25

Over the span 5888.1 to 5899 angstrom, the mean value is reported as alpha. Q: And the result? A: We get 3.49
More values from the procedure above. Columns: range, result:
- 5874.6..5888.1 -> 3.53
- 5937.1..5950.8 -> 4.21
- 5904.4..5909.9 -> 4.29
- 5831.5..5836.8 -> 4.54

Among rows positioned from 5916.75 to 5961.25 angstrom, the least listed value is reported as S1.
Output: 4.08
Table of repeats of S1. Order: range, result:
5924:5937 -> 4.27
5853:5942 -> 3.3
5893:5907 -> 3.52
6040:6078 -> 4.34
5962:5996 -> 3.93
